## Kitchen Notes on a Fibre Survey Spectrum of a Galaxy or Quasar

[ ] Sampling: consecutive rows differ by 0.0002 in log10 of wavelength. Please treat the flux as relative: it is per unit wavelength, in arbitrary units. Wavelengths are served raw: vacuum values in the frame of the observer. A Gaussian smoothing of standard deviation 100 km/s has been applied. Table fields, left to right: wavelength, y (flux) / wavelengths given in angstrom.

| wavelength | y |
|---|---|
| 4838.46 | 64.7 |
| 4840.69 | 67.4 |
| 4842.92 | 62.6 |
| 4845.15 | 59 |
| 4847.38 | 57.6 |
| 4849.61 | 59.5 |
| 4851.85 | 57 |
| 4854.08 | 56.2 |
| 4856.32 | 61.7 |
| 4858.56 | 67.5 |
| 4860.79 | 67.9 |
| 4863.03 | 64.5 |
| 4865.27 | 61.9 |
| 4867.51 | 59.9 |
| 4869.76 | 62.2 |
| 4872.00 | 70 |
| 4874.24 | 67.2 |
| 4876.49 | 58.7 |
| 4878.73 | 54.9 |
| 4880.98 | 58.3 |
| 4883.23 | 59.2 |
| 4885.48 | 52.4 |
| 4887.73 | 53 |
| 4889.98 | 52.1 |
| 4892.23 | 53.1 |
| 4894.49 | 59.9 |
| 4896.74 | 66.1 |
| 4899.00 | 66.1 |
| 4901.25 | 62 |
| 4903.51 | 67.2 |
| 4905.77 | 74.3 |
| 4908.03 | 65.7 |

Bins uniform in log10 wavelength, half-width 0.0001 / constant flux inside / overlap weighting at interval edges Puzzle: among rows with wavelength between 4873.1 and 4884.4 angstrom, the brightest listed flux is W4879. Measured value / 67.2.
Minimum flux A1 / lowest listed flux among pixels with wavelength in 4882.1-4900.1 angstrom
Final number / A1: 52.1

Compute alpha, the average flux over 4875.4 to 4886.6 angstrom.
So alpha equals 56.7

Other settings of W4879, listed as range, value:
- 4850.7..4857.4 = 61.7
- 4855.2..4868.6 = 67.9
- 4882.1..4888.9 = 59.2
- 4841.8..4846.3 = 62.6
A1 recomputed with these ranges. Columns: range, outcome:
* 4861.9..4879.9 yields 54.9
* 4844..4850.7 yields 57.6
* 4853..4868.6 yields 56.2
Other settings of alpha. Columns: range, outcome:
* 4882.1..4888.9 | 54.8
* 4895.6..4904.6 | 65.4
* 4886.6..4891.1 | 52.6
